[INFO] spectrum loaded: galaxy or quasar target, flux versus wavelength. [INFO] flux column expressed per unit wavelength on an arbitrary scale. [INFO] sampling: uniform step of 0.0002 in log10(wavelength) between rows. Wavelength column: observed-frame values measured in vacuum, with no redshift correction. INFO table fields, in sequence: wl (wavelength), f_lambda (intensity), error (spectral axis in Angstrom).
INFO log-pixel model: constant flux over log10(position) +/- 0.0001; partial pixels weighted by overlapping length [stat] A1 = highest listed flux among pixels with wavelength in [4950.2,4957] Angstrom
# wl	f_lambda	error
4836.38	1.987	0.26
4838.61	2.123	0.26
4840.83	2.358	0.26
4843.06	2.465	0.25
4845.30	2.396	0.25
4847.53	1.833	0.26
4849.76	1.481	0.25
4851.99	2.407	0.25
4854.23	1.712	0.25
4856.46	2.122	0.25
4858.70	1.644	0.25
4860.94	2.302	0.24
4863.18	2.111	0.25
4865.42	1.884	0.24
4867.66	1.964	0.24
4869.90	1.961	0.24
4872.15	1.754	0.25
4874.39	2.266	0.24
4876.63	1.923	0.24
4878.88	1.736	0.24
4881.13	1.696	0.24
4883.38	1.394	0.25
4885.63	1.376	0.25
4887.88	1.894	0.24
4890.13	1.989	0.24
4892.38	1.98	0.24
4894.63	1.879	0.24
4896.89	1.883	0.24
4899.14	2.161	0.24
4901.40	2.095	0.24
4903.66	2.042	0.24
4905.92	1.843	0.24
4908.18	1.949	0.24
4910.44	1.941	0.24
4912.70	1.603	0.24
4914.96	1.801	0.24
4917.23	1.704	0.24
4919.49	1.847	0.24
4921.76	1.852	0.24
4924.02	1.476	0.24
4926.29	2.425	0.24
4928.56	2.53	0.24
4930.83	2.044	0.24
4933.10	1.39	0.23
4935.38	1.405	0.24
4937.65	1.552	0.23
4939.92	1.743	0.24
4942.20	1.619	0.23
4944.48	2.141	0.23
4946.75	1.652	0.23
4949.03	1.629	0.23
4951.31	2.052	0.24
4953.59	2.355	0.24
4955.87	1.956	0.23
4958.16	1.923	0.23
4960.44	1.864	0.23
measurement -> 2.355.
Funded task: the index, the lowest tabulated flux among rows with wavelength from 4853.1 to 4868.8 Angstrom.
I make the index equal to 1.644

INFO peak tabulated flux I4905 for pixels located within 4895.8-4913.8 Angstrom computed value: 2.161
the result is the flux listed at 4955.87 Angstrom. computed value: 1.956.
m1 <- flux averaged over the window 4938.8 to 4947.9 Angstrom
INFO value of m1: 1.79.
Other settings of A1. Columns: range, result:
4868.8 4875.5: 2.266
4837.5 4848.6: 2.465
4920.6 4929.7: 2.53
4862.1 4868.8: 2.111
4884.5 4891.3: 1.989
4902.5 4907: 2.042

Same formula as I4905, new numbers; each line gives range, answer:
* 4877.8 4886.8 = 1.736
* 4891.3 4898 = 1.98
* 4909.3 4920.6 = 1.941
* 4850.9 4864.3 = 2.407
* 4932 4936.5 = 1.405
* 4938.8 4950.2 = 2.141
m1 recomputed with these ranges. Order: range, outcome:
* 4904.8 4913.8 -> 1.84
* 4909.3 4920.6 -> 1.78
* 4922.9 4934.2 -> 1.98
